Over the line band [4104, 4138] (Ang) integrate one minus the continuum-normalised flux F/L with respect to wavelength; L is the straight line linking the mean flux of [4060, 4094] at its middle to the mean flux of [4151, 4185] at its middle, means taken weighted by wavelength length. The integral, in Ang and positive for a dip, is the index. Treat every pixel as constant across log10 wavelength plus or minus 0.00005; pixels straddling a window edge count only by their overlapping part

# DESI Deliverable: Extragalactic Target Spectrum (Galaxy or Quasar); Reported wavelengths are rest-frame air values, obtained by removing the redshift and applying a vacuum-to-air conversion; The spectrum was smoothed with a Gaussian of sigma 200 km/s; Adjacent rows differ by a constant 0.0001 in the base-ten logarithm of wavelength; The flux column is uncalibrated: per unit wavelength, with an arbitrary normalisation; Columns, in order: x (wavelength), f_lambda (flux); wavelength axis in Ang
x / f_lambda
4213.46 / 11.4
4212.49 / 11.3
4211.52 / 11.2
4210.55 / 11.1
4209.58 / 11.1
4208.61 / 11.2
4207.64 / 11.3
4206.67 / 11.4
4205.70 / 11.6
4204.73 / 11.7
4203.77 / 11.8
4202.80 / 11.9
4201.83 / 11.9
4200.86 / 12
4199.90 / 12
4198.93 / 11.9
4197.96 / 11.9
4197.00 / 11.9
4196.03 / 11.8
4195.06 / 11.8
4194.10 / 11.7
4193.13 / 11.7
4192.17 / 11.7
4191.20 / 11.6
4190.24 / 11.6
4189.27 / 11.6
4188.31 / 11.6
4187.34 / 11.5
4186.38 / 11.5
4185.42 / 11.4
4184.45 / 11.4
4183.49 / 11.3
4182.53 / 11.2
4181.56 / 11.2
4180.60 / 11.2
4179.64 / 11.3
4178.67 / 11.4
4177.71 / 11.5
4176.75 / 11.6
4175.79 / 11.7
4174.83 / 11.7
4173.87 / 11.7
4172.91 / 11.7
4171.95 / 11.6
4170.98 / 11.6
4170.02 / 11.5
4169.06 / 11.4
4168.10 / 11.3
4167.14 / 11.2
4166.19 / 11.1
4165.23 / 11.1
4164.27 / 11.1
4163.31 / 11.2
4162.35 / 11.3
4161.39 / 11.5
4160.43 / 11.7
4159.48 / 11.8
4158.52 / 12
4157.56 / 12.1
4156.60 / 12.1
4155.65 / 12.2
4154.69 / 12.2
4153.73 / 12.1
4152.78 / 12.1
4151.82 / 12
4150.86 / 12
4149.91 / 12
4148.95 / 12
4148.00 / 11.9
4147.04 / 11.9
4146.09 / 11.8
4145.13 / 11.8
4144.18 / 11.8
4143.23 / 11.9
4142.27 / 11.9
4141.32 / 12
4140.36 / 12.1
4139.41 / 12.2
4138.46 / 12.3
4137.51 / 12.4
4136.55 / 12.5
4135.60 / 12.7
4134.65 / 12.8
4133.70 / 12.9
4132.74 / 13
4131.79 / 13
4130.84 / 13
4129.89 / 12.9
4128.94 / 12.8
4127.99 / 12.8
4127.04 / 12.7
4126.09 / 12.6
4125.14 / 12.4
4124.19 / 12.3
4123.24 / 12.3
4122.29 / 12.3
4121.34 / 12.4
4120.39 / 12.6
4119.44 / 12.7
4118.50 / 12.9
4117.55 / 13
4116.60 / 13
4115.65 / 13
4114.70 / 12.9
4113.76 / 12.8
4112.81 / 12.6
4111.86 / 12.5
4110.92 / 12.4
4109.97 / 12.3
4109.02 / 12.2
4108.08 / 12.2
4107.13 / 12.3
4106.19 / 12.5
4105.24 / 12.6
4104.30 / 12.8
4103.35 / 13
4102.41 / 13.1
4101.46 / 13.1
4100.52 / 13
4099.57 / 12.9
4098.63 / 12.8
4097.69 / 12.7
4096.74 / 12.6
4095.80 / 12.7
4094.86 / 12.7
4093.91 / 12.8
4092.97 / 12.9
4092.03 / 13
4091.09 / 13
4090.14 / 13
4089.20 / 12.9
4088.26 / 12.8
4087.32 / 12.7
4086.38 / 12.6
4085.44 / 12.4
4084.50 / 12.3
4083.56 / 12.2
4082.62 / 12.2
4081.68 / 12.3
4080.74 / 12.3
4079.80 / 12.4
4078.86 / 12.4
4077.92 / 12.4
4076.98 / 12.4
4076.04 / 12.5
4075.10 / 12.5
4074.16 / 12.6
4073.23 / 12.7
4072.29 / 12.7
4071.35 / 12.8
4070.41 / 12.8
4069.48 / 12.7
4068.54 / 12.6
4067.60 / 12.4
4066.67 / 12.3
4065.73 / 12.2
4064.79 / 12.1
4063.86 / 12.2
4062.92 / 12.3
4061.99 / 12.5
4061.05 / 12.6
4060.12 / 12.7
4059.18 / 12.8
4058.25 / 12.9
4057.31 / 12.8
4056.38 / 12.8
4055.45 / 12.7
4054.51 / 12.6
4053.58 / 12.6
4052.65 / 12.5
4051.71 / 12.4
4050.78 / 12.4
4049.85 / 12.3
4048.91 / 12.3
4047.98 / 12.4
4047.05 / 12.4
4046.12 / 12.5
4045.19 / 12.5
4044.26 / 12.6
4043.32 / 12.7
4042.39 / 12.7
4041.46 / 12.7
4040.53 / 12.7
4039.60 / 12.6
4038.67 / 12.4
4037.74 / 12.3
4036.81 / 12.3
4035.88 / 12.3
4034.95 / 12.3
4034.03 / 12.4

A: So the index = -1.6 Ang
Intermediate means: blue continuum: 12.5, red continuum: 11.6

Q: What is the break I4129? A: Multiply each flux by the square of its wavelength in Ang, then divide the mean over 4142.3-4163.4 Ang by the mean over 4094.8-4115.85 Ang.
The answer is 0.96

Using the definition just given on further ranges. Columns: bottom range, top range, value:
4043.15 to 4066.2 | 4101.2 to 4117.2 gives 1.04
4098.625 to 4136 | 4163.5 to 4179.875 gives 0.92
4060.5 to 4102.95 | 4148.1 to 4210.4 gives 0.97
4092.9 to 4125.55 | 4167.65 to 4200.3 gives 0.95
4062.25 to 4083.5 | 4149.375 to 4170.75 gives 0.98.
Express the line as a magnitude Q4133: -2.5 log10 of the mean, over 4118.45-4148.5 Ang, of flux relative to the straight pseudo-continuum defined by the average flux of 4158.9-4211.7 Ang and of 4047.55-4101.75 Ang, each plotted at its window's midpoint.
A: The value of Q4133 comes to -0.035 mag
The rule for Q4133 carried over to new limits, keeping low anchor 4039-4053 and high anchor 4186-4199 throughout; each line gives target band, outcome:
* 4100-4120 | -0.049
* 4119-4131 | -0.046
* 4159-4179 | 0.033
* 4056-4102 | -0.025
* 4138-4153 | -0.002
